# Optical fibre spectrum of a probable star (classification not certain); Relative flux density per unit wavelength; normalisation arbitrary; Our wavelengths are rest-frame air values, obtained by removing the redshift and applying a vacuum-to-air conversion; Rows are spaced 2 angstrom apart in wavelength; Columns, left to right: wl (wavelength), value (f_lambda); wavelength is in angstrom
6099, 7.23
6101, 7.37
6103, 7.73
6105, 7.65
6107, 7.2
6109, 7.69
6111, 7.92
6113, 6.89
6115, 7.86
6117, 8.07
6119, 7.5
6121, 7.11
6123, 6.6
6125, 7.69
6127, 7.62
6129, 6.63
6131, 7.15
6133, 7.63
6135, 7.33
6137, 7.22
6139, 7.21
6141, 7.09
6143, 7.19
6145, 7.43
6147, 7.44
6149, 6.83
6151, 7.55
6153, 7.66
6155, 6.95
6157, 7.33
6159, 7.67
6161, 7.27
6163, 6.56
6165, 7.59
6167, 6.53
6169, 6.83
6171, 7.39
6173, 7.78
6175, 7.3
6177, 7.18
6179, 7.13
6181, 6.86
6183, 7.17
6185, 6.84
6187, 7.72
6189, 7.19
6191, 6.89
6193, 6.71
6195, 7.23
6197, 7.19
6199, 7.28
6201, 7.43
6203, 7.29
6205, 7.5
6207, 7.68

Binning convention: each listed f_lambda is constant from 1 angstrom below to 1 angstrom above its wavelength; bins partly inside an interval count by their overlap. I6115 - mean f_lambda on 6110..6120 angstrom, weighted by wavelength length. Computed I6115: 7.65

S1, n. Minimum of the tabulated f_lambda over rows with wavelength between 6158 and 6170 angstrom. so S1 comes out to 6.53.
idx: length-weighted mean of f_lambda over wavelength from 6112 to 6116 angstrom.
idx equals 7.38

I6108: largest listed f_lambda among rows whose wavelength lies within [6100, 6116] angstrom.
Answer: 7.92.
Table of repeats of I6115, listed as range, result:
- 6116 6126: 7.39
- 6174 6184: 7.13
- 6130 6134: 7.39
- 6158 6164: 7.17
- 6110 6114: 7.4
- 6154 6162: 7.3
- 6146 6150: 7.13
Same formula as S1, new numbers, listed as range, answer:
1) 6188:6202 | 6.71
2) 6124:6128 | 7.62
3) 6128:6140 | 6.63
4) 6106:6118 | 6.89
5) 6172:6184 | 6.86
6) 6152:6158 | 6.95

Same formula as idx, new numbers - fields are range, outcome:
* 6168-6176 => 7.32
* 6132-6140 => 7.35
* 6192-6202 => 7.17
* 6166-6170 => 6.68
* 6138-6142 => 7.15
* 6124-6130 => 7.31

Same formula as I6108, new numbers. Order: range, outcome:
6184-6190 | 7.72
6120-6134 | 7.69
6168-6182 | 7.78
